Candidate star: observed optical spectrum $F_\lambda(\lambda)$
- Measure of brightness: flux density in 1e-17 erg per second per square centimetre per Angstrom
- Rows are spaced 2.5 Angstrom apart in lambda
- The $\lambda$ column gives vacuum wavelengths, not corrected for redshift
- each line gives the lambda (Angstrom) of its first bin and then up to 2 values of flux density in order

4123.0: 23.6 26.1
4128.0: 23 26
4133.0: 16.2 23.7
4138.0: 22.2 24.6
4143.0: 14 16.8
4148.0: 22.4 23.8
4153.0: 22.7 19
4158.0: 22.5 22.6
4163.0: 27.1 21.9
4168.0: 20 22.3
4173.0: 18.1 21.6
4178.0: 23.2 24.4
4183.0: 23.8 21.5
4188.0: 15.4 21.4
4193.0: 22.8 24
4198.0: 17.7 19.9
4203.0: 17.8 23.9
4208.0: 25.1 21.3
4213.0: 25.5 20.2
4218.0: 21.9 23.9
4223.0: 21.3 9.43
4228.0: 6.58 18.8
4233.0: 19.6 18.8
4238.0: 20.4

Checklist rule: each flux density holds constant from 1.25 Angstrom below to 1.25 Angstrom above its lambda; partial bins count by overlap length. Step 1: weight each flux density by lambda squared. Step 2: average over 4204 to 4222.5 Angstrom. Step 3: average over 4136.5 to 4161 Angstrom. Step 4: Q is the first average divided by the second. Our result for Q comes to 1.1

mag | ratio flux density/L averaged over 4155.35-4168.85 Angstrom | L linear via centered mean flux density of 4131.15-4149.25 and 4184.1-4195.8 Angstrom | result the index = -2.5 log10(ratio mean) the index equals -0.10 mag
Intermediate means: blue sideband 20.2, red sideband 20.8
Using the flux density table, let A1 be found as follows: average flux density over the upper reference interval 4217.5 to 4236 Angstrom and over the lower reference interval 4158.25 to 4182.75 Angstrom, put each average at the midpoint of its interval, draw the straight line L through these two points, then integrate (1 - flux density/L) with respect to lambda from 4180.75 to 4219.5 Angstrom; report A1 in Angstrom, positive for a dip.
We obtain -3.77 Angstrom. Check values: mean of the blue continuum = 22.4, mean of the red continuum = 17.3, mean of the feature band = 21.6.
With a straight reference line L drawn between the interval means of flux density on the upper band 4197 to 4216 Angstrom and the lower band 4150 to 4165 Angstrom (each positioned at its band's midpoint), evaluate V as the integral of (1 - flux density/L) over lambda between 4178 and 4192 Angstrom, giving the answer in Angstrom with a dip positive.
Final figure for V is 0.4 Angstrom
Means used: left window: 22.9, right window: 21.5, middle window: 21.5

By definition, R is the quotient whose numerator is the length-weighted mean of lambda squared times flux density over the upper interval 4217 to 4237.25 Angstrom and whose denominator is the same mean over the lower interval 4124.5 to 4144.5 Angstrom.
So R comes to 0.84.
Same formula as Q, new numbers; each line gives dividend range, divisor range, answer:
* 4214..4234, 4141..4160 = 0.90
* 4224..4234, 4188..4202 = 0.67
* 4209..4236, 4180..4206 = 0.91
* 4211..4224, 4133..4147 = 1.17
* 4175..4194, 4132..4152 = 1.08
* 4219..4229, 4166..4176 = 0.78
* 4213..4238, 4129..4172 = 0.88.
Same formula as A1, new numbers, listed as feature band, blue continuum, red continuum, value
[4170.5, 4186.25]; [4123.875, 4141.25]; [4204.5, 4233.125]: -0.6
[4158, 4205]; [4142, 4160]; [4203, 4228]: -2.5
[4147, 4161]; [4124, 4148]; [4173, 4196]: -0.4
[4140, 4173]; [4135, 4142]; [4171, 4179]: 1.1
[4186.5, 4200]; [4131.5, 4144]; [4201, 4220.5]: 1.0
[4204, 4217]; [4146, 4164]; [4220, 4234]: -4.0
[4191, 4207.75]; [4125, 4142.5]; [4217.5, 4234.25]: -2.3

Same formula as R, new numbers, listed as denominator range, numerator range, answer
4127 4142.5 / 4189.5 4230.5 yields 0.94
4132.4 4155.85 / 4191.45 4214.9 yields 1.09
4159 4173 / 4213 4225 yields 0.98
